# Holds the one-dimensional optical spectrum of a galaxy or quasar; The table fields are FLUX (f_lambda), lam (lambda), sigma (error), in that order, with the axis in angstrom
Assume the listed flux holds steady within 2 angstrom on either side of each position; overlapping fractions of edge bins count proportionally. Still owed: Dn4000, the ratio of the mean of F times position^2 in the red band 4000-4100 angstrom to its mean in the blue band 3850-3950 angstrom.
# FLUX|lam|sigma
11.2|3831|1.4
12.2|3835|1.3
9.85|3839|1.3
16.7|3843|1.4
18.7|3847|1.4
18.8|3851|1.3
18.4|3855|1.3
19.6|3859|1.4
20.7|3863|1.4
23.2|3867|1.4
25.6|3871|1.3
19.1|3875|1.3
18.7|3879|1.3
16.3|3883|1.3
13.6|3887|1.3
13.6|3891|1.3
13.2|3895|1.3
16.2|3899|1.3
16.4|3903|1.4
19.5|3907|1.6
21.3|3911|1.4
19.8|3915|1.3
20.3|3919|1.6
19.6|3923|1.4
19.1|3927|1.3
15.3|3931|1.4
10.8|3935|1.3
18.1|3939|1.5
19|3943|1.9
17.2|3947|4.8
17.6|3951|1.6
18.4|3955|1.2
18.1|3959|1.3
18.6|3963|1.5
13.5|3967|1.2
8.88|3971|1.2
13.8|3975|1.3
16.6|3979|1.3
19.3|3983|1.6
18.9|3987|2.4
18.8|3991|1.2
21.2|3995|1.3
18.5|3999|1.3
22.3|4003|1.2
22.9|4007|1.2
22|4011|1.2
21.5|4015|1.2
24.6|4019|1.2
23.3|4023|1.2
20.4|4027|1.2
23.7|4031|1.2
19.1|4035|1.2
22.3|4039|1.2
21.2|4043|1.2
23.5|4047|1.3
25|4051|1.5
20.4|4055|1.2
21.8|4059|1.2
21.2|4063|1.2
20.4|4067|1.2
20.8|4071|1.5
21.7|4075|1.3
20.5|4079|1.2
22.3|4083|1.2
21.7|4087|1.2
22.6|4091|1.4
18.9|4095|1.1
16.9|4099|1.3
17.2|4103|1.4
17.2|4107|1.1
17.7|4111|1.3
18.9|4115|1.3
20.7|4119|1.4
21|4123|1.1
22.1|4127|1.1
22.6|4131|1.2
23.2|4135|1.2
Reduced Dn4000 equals 1.29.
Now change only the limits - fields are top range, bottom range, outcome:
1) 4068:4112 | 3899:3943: 1.20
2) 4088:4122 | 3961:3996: 1.22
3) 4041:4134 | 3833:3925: 1.29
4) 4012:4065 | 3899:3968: 1.31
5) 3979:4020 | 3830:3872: 1.26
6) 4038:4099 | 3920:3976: 1.39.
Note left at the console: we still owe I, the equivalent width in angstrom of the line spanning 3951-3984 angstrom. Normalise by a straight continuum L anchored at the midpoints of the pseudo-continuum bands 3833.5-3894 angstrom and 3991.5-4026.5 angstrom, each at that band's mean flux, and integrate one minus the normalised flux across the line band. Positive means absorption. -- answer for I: 7.5 angstrom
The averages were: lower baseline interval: 17.6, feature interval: 15.9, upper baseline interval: 21.8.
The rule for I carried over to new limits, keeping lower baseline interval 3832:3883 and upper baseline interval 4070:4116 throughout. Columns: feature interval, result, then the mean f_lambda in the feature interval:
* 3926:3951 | 2.9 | 16.6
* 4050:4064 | -1.8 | 22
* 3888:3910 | 3.1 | 15.9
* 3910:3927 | -1.3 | 20.1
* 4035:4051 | -2.4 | 22.3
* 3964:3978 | 4.5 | 12.9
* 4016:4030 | -2.5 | 22.7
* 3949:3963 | 0.5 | 18.1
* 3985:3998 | -0.3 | 19.5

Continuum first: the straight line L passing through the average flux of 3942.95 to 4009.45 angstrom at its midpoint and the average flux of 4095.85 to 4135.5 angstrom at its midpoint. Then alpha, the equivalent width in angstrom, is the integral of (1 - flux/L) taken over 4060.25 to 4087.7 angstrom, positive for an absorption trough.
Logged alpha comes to -3.1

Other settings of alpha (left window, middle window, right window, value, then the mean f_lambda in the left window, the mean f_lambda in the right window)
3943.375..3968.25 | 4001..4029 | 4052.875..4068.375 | -4.3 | 17.5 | 21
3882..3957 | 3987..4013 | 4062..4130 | -3.2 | 17.1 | 20.1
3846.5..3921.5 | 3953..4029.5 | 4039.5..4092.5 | 5.4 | 18.6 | 21.8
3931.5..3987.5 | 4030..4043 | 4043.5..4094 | -0.9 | 16.2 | 21.7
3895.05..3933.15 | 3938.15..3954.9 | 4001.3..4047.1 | 1.2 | 18.3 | 22.2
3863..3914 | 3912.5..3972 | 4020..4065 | 7.2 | 18.2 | 22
